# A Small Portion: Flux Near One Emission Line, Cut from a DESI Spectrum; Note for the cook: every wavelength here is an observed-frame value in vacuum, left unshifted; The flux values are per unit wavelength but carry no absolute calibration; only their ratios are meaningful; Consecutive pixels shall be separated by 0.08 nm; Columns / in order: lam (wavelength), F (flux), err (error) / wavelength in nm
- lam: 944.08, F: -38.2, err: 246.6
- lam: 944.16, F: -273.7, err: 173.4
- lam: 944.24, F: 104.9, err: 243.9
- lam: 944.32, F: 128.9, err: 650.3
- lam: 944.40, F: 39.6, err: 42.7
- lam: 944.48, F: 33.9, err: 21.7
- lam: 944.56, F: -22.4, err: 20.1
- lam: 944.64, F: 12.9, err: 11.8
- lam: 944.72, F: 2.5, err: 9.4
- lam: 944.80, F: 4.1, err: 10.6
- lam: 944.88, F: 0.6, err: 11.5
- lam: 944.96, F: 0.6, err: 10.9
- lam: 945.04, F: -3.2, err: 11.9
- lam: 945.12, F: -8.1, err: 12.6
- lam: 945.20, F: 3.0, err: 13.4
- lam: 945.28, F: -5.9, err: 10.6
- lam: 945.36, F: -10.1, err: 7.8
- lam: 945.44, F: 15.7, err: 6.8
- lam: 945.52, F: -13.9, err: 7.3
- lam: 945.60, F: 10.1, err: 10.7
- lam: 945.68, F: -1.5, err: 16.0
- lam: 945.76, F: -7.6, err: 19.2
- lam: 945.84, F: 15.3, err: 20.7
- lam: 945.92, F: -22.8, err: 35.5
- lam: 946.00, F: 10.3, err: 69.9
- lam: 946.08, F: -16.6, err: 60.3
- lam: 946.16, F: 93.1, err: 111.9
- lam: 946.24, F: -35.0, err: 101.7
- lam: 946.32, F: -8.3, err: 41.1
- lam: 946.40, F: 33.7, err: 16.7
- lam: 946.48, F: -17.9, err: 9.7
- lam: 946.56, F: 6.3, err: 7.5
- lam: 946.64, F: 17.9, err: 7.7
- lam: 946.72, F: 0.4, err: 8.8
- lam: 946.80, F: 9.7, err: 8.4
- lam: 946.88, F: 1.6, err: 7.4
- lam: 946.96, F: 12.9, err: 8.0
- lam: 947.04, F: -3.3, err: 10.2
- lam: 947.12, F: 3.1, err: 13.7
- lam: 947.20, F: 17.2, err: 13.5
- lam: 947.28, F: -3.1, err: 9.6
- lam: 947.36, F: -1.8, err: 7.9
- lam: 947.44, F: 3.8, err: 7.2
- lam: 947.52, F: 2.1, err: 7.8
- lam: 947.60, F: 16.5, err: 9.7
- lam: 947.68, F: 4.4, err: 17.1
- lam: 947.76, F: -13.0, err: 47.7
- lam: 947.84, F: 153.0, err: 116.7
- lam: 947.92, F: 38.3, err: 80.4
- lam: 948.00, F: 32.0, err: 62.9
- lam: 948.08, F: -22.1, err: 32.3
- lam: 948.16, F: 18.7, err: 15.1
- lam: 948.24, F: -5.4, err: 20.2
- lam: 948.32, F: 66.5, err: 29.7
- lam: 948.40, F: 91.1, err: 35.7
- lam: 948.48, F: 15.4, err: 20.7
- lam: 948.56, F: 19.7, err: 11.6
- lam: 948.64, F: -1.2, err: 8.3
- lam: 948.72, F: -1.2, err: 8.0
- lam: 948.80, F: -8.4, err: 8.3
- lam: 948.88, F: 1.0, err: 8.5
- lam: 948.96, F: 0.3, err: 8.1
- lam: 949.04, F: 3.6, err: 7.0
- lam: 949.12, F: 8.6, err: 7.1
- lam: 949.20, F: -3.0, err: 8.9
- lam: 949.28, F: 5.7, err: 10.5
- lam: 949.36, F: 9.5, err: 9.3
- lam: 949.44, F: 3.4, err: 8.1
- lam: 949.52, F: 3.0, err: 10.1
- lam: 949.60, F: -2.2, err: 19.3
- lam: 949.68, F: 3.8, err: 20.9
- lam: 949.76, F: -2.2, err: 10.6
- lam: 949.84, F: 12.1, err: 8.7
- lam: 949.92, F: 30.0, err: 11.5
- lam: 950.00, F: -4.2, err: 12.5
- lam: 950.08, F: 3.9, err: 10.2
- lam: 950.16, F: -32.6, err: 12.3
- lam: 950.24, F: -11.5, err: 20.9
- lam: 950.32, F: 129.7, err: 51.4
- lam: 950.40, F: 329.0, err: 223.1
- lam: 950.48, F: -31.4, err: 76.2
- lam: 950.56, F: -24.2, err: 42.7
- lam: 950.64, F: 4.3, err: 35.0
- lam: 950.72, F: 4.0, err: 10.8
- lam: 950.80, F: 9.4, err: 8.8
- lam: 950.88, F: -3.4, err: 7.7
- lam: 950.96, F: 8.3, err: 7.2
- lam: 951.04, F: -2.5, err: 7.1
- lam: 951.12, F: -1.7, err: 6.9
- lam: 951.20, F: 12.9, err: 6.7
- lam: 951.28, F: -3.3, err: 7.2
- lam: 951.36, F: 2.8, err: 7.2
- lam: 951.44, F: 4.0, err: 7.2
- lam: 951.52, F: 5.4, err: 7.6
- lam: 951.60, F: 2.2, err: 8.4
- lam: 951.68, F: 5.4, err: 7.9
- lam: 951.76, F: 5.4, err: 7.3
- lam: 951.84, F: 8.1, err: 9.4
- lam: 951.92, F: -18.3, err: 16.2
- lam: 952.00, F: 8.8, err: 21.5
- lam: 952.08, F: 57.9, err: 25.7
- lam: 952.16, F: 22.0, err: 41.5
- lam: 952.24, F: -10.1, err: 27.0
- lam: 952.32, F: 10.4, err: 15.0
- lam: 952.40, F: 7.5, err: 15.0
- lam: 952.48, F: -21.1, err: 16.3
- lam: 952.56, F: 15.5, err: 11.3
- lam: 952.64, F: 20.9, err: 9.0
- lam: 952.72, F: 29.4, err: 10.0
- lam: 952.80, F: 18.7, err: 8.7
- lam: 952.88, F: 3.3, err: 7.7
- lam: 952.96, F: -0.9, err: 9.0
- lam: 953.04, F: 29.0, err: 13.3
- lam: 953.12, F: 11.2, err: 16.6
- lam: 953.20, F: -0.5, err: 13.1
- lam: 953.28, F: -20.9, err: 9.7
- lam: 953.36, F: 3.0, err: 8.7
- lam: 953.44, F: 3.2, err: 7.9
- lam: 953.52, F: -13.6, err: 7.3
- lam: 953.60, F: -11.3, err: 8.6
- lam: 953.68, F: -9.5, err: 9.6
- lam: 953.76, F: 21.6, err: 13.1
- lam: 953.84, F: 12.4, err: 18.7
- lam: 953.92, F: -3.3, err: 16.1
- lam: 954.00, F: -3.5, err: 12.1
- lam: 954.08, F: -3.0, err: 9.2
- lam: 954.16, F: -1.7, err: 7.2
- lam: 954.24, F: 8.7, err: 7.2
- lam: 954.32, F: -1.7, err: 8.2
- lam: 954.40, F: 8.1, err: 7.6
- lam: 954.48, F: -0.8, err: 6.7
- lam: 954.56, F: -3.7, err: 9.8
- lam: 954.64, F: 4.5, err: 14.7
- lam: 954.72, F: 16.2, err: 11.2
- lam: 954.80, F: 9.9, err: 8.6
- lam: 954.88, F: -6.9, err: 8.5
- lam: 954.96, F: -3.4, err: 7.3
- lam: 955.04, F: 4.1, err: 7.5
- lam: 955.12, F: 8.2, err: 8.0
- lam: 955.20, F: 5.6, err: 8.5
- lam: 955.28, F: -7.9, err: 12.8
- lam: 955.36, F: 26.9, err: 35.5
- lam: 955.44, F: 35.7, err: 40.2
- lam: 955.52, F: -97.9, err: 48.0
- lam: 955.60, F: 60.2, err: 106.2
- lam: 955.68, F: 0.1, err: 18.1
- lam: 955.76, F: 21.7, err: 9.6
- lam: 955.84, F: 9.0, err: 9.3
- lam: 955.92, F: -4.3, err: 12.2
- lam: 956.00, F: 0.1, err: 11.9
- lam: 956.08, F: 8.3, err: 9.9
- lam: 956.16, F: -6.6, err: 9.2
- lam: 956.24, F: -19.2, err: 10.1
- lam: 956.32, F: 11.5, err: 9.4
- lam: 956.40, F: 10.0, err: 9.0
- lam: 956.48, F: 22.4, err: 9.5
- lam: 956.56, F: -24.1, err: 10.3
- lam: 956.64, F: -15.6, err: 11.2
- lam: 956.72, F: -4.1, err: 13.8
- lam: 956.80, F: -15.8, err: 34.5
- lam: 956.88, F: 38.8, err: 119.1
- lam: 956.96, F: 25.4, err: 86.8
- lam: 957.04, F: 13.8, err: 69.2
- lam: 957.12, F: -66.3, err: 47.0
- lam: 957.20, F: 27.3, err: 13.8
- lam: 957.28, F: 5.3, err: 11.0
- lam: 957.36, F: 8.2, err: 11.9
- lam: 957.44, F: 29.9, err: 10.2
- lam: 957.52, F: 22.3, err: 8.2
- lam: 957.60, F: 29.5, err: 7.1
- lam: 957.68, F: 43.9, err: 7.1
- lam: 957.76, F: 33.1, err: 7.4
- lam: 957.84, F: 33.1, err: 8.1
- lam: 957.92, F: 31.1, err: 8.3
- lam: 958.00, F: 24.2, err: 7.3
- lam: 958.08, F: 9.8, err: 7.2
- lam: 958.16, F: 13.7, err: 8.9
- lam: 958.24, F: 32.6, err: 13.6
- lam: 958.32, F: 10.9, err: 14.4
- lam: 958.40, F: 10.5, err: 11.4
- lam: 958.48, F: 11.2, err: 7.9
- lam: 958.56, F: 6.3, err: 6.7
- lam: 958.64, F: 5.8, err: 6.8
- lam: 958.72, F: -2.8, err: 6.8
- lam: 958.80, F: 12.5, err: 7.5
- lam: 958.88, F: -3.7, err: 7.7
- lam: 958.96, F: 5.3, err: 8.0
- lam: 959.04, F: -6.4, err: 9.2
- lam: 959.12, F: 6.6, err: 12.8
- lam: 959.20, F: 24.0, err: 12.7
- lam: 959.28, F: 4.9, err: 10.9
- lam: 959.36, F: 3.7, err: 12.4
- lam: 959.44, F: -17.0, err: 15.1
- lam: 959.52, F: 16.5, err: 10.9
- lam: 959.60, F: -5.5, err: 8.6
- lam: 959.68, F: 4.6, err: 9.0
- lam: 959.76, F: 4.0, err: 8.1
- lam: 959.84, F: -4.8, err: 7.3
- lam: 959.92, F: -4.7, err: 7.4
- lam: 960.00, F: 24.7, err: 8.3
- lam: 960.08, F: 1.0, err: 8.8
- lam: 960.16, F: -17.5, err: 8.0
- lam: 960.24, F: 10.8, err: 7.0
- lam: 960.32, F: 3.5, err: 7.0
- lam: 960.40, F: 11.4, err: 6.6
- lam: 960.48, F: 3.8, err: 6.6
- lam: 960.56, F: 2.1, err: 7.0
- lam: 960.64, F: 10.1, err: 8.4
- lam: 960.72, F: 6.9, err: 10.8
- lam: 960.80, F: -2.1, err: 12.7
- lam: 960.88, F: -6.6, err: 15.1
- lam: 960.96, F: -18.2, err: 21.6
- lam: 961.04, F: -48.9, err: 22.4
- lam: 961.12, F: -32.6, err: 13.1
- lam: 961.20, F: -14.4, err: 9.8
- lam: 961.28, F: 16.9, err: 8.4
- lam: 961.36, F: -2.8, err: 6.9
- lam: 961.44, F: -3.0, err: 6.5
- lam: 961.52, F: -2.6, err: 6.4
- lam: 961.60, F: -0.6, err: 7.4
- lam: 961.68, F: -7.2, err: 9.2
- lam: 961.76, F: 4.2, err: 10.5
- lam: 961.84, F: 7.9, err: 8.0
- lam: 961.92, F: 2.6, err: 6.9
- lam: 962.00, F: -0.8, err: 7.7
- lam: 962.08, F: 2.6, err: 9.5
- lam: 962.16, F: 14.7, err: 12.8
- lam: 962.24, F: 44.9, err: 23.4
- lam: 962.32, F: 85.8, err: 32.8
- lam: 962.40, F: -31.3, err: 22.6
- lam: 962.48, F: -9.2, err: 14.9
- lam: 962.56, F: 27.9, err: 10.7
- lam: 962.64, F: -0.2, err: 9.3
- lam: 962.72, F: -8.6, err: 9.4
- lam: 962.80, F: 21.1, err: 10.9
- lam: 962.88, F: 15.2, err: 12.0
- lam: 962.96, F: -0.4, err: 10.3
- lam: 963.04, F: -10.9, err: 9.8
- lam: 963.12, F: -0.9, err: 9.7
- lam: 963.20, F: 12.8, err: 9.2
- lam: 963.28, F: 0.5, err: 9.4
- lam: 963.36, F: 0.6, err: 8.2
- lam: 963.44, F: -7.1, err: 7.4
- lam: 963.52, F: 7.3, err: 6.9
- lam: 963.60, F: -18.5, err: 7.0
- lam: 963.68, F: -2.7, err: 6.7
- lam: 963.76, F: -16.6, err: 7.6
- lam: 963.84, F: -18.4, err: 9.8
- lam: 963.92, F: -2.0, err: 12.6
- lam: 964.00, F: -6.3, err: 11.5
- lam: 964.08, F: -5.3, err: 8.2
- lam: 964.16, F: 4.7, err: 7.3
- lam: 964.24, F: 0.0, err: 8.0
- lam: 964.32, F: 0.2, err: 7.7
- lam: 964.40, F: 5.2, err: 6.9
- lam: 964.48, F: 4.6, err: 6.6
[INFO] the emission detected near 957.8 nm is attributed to [O III] 5007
